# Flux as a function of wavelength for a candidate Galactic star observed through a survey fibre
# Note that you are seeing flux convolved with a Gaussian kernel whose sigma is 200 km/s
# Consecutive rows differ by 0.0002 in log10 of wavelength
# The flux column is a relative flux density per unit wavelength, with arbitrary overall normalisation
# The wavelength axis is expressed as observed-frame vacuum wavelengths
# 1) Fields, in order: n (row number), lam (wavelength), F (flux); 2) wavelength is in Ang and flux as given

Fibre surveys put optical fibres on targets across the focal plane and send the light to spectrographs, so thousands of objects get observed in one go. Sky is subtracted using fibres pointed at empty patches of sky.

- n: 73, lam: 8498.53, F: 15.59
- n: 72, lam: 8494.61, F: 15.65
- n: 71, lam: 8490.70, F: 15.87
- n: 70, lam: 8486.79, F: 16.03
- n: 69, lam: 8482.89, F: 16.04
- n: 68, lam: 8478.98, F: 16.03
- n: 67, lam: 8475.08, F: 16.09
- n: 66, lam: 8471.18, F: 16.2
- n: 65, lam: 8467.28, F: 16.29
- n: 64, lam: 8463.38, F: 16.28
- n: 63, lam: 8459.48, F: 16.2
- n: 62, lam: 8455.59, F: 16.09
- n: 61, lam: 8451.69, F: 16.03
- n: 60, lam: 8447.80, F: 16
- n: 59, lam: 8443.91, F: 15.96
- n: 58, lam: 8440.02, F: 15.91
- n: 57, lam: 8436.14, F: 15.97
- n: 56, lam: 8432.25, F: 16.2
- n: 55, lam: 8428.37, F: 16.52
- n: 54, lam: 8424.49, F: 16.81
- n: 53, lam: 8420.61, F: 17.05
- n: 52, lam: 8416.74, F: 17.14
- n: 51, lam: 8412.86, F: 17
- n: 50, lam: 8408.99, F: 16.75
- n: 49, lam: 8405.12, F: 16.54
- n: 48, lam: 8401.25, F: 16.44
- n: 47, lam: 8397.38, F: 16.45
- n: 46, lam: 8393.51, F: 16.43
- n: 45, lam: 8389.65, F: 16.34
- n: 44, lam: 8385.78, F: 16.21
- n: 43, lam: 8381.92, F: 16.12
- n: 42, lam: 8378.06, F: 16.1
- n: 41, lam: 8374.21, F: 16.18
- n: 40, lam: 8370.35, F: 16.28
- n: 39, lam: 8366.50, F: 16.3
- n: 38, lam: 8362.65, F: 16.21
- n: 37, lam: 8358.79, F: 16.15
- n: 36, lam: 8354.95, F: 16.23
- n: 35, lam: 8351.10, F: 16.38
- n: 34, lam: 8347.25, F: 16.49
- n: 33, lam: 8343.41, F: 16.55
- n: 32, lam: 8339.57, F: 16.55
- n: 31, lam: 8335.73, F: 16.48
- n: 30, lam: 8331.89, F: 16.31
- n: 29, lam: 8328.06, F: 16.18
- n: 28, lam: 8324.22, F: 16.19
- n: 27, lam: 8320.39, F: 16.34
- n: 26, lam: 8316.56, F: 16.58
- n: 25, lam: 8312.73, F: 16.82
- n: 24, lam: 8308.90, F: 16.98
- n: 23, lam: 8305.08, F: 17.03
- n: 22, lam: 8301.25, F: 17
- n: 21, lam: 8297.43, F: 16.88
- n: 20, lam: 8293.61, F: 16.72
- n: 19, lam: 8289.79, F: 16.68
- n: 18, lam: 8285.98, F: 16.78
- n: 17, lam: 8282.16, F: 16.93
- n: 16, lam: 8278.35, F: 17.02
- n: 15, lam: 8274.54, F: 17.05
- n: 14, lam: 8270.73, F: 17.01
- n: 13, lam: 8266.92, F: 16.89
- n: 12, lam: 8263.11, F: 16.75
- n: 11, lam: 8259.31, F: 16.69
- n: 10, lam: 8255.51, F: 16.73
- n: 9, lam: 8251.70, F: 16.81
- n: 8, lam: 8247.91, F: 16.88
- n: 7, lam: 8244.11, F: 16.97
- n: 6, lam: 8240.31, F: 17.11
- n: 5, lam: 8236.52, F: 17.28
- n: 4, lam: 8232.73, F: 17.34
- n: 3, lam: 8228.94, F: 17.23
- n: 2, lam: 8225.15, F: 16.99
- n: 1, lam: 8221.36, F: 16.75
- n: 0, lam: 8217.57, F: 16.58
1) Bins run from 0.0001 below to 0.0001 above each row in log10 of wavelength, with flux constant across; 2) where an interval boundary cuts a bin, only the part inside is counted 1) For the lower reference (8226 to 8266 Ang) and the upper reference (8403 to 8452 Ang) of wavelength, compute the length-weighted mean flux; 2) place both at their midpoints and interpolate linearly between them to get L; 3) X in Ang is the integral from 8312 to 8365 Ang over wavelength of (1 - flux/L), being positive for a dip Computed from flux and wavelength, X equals 1.1 Ang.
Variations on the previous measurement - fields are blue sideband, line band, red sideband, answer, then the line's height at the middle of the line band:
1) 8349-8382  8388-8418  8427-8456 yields -0.89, 16.1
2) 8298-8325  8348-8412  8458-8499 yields 0.44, 16.4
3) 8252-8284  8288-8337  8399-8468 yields 0.35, 16.7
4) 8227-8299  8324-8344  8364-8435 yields 0.38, 16.7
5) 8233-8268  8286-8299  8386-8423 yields 0.07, 16.9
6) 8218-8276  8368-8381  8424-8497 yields 0.20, 16.4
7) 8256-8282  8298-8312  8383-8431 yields -0.12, 16.8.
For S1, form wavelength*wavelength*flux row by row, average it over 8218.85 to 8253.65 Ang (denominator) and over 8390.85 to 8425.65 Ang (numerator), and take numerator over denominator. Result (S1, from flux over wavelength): 1.02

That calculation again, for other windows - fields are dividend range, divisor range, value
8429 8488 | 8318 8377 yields 1.01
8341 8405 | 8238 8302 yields 0.99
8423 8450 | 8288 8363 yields 1.00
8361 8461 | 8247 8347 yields 1.01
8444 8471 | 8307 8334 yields 1.01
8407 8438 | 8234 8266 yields 1.03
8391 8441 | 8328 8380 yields 1.03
